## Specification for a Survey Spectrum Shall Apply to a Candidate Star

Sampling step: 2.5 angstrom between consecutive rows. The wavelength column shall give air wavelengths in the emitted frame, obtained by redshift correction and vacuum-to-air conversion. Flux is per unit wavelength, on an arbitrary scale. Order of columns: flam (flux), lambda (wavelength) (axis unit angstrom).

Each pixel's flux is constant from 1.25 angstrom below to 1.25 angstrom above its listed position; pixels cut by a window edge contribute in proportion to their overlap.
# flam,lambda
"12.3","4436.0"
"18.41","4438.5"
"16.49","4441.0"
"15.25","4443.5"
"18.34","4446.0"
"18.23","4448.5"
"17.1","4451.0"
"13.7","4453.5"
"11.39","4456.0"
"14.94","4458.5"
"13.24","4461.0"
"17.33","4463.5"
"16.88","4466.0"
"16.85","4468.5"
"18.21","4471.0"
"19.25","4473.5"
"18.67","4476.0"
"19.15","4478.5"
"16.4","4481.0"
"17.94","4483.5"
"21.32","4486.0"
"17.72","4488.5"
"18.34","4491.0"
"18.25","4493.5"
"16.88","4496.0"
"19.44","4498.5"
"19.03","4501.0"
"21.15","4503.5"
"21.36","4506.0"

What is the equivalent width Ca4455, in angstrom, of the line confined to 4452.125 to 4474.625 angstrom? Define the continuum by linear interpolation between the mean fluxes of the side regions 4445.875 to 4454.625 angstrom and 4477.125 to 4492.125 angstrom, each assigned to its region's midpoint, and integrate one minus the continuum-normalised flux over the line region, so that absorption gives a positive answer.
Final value 2.16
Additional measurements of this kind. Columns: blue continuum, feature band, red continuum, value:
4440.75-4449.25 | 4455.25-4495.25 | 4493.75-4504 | 1.8 angstrom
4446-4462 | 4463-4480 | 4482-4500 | -1.4 angstrom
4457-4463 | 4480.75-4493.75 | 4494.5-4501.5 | -0.9 angstrom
